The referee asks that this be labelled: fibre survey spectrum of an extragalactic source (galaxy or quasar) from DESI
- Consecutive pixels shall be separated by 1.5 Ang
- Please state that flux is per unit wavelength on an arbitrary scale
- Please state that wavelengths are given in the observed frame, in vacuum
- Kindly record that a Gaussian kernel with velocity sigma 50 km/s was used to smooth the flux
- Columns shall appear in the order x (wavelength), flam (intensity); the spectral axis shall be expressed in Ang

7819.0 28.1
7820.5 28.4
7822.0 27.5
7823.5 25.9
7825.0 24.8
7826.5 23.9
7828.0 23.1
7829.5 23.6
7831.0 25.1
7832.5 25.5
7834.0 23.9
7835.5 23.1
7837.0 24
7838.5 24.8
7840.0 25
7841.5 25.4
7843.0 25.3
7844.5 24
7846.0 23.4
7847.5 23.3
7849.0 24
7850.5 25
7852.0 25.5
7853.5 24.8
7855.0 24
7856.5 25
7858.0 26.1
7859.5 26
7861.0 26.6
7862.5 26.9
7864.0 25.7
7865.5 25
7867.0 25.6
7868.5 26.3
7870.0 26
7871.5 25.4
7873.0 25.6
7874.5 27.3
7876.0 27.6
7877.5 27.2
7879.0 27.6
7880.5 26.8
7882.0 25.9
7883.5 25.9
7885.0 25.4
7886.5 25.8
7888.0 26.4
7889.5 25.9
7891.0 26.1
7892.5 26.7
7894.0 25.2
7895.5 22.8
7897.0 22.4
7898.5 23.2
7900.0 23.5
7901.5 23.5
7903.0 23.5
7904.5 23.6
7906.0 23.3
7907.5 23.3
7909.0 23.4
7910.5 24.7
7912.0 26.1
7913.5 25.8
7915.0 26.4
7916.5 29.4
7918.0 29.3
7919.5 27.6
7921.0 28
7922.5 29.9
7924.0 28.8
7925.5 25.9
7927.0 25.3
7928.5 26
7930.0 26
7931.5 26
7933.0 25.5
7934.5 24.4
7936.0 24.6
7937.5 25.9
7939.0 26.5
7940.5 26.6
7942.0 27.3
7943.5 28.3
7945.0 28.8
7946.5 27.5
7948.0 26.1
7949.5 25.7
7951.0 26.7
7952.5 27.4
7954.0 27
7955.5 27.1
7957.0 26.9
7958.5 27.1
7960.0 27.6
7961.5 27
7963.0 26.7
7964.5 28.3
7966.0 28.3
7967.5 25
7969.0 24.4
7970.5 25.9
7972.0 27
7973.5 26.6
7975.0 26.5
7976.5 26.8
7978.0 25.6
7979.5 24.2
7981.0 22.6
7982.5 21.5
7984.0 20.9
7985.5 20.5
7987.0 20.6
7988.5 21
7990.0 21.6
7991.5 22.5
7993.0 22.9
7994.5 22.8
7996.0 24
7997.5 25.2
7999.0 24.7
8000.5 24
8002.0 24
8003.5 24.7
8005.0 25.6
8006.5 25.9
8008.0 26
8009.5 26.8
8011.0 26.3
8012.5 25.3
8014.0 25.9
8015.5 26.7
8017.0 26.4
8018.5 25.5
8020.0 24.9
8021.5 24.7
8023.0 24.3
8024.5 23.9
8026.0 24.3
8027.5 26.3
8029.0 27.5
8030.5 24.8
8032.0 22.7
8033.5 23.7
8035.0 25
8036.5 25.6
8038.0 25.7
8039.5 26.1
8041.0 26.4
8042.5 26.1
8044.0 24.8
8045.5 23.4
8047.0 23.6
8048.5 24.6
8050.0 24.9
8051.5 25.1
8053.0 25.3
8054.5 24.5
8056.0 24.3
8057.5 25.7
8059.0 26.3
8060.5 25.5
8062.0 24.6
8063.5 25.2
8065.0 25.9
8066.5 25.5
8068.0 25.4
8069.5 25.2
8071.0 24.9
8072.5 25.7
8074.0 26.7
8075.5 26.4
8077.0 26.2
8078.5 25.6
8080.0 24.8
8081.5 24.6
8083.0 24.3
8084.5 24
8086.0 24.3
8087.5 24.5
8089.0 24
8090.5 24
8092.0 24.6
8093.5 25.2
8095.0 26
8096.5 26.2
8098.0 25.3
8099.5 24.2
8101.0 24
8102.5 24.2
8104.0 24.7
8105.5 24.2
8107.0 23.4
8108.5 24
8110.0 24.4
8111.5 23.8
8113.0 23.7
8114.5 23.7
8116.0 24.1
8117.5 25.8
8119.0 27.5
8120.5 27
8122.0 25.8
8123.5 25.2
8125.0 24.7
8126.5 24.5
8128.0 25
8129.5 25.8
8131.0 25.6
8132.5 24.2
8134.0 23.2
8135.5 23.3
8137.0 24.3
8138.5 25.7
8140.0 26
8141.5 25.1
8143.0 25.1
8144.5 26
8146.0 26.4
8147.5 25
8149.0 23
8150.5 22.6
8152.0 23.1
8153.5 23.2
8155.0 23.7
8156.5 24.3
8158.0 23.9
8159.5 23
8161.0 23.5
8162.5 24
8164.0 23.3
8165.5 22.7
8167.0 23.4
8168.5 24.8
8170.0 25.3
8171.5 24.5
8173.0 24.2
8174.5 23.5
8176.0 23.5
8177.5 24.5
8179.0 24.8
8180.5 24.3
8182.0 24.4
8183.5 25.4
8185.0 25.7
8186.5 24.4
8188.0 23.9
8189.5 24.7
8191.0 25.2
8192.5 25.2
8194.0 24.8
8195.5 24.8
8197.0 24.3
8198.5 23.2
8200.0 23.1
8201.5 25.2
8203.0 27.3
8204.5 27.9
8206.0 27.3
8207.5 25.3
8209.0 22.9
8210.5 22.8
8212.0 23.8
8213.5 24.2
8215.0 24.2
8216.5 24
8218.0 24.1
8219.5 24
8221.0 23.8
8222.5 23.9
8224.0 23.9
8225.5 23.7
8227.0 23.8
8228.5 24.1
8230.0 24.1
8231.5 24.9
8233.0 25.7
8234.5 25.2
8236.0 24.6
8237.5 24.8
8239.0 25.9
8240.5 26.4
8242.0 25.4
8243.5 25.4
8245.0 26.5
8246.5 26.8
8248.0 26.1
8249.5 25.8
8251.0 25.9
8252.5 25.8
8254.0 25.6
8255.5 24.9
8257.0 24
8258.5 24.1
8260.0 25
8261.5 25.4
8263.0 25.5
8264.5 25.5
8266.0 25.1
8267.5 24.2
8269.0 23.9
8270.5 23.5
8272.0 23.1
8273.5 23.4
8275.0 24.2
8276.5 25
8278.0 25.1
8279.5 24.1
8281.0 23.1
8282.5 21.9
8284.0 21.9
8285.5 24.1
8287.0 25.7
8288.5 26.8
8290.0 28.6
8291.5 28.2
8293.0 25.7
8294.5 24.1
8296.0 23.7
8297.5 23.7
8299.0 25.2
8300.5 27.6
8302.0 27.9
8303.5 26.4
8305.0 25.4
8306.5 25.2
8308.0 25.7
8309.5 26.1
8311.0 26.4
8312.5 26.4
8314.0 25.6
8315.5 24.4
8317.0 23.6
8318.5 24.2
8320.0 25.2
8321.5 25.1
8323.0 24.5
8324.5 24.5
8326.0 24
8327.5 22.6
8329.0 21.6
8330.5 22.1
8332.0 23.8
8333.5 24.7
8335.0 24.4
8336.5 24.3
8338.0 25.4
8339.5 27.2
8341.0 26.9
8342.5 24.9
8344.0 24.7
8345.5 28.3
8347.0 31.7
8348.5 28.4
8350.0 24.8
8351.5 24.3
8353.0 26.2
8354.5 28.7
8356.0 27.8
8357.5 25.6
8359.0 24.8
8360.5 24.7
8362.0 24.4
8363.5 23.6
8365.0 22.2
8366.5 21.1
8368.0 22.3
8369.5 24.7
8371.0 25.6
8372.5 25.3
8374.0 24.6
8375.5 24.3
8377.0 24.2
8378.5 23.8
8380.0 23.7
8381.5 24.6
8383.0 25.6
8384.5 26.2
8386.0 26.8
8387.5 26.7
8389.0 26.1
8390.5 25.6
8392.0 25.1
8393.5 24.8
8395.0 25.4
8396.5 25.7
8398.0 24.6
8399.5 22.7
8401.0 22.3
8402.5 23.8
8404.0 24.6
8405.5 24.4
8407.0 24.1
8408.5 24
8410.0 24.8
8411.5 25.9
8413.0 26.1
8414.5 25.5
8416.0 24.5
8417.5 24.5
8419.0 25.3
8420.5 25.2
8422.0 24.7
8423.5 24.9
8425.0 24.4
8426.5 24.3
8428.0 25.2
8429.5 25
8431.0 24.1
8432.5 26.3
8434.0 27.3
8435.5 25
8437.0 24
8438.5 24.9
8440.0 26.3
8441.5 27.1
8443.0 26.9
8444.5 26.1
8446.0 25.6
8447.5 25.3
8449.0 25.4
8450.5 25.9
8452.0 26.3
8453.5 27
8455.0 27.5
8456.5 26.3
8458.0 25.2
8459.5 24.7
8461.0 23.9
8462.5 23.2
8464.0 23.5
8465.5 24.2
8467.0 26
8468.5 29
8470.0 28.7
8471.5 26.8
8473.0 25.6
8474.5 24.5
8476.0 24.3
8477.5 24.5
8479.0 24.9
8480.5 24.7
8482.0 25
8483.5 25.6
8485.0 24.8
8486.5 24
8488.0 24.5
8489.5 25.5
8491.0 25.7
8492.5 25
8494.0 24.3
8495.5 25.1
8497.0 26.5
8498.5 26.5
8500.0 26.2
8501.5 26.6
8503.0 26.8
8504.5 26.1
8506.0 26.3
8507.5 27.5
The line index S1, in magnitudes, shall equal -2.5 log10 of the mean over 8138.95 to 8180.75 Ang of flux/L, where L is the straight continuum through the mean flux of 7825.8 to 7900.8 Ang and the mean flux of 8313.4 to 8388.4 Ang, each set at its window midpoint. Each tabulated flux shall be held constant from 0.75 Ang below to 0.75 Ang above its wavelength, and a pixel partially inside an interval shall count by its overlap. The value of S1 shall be 0.04 mag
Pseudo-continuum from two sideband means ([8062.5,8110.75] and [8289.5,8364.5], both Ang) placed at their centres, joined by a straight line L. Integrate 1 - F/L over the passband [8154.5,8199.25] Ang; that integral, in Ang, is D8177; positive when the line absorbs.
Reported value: 1.6 Ang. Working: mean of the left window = 24.9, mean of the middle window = 24.2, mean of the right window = 25.4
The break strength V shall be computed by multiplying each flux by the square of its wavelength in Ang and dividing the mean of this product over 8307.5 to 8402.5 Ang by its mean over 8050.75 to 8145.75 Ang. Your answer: 1.1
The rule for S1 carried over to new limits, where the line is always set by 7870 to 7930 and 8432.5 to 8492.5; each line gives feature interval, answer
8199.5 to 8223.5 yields 0.04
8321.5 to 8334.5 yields 0.09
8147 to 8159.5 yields 0.09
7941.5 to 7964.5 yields -0.06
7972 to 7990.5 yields 0.11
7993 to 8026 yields 0.03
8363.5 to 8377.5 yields 0.08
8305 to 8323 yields 0.02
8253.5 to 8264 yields 0.03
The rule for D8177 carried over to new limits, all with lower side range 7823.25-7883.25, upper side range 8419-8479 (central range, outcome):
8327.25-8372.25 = 0.7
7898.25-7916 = 0.7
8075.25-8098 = 0.4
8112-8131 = 0.1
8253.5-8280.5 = 1.0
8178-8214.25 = 0.9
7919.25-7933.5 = -0.9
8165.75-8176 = 0.5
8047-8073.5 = 0.2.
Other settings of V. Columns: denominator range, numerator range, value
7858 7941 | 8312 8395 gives 1.08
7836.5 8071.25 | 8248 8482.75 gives 1.09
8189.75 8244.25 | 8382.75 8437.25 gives 1.06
